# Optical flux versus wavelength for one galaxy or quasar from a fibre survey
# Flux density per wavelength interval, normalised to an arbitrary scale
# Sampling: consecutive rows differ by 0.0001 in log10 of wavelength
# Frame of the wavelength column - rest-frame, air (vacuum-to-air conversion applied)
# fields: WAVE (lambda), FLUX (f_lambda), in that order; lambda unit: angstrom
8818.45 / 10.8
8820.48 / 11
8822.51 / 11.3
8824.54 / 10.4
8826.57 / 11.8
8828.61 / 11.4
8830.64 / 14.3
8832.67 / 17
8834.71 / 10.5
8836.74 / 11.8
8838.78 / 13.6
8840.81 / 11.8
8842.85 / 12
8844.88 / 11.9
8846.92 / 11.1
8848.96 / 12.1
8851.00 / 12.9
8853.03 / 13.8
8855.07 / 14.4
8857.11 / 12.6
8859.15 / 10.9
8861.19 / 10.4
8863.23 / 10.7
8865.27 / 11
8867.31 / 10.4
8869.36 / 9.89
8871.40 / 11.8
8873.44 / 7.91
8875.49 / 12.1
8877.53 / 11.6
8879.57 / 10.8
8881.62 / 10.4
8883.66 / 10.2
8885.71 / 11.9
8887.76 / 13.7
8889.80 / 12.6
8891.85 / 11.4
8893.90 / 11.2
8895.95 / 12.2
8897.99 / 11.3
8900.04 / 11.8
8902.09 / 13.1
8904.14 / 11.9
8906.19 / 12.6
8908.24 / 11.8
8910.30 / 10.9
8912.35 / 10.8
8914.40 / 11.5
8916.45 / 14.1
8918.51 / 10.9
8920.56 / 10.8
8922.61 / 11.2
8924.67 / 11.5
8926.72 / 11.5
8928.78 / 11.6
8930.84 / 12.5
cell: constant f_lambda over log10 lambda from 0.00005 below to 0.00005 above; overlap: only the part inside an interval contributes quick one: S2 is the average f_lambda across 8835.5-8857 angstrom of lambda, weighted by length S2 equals 12.5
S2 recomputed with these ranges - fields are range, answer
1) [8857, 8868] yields 10.9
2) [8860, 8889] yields 10.9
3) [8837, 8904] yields 11.7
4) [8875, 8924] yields 11.7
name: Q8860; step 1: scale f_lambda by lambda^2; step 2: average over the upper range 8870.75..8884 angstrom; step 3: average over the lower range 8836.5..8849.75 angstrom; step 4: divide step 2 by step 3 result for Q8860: 0.9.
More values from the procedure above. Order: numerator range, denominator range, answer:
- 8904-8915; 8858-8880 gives 1.09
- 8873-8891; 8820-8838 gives 0.94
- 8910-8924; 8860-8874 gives 1.12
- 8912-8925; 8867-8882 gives 1.10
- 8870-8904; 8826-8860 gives 0.92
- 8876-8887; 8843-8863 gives 0.92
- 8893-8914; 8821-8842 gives 0.97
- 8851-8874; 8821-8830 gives 1.01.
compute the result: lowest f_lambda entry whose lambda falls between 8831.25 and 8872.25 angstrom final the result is 9.89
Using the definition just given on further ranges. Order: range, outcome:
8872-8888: 7.91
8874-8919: 10.2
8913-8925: 10.8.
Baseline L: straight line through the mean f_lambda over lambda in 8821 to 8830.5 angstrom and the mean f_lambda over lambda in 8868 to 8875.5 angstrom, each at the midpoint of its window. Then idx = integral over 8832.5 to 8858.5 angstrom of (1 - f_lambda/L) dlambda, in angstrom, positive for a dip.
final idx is -3.9 angstrom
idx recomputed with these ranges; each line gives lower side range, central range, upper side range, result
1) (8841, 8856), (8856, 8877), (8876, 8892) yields 2.2 angstrom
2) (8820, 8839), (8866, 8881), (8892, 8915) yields 1.6 angstrom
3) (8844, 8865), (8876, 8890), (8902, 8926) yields 0.4 angstrom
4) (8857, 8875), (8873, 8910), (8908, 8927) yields -2.0 angstrom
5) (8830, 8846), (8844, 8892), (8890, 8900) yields 2.7 angstrom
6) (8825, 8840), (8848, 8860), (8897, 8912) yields -0.3 angstrom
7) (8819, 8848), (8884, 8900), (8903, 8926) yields -0.2 angstrom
